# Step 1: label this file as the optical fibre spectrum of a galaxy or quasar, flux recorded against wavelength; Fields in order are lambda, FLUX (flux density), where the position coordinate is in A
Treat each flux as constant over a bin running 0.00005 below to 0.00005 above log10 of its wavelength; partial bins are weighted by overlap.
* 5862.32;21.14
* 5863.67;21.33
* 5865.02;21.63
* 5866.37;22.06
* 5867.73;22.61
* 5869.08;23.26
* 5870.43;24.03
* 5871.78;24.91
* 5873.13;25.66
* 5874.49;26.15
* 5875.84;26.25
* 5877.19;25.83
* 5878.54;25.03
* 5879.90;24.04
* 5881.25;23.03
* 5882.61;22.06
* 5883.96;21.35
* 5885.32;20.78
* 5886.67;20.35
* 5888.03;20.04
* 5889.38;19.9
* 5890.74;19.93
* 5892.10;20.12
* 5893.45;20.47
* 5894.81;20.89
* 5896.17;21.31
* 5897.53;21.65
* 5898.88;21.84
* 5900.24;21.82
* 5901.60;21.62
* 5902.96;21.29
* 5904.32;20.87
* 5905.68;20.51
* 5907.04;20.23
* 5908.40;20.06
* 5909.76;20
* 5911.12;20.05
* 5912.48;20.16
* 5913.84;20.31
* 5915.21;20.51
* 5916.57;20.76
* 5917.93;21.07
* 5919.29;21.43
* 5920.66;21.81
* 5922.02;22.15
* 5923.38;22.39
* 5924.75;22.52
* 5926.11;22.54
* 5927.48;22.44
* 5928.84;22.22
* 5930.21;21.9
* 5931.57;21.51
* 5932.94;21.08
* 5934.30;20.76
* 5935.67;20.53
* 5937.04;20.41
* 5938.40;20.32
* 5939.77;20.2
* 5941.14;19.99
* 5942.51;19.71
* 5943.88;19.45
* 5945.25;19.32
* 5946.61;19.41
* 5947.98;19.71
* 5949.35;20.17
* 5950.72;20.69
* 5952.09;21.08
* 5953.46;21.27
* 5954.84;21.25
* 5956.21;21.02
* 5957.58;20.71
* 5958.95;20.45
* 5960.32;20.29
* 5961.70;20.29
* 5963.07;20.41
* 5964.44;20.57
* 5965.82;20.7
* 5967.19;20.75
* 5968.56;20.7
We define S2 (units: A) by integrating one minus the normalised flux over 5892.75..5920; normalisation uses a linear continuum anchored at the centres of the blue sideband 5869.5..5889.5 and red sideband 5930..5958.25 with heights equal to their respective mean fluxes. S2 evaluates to 1.6 A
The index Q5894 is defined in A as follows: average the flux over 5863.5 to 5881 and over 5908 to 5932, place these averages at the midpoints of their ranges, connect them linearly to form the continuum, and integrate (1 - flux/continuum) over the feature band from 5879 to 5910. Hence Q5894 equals 2.3 A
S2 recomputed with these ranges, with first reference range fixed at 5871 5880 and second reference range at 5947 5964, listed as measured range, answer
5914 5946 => 1.6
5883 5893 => 1.7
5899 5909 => 1.2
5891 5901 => 1.3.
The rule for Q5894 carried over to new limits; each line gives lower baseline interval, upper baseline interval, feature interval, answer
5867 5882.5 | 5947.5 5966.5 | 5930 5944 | 0.7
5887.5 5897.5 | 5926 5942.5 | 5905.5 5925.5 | -0.2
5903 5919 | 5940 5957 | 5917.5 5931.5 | -1.1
